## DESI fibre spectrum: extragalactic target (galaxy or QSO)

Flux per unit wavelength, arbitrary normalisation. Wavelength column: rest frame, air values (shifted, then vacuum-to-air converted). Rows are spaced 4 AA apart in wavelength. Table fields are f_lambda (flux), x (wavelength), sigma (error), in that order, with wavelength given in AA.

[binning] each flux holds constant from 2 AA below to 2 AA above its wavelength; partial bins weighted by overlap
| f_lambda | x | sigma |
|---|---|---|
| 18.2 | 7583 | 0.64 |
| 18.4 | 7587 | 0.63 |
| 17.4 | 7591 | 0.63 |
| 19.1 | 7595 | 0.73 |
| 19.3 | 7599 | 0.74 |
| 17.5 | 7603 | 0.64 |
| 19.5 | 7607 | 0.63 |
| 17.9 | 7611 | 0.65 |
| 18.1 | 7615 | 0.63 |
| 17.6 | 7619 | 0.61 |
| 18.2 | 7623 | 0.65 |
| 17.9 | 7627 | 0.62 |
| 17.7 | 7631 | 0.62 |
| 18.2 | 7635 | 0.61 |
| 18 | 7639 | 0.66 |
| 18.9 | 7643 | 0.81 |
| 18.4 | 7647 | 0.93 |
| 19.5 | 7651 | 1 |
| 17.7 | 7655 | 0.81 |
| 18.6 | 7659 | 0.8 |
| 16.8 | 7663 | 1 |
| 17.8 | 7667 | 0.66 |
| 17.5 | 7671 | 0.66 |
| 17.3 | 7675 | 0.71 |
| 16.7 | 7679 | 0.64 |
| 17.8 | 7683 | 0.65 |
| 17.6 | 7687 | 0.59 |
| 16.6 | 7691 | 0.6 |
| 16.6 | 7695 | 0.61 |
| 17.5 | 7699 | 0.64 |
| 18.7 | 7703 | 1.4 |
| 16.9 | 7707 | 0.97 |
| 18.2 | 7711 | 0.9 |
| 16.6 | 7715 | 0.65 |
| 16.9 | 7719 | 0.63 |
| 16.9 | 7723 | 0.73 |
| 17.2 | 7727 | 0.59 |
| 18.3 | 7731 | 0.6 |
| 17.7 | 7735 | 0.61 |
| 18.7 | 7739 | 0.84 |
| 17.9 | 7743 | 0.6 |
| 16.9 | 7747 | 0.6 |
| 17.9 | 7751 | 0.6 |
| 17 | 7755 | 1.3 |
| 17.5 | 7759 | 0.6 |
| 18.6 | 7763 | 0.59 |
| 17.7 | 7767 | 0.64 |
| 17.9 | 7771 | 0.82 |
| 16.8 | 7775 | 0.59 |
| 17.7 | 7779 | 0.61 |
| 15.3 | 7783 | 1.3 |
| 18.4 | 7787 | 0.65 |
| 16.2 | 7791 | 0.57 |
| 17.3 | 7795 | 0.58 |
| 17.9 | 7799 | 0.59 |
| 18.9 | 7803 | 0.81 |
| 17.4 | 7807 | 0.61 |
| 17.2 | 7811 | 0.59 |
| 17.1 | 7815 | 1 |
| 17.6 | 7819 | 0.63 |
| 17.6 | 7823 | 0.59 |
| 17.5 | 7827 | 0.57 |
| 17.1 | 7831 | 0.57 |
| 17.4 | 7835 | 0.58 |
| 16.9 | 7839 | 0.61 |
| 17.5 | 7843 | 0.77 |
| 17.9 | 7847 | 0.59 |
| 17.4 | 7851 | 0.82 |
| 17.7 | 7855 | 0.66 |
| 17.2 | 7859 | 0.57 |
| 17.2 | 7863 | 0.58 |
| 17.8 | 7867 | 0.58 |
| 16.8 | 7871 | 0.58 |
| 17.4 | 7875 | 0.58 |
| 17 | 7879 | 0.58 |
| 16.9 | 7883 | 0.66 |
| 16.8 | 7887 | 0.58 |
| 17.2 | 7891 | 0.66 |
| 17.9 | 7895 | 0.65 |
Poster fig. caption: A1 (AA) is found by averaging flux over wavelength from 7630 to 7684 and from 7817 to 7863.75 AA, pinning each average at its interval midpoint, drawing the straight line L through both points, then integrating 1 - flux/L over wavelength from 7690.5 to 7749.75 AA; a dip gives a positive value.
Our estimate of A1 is 1.0 AA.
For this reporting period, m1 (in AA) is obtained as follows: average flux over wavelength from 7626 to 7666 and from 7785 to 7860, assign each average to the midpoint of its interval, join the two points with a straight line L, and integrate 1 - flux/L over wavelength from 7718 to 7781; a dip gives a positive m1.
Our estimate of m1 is 0.56 AA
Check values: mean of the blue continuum 18.2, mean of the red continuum 17.5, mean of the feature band 17.6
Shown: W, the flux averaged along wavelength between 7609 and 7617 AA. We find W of 18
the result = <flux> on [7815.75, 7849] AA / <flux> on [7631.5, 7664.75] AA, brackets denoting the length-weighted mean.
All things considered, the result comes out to 1.0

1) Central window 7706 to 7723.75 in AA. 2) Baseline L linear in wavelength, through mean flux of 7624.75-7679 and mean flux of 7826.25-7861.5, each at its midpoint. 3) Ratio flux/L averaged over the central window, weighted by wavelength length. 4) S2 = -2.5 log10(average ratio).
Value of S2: 0.04 mag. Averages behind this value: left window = 18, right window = 17.4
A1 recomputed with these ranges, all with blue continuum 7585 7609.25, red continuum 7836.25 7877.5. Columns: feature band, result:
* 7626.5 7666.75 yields 0.3 AA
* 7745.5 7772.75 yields 0.2 AA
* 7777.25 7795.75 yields 0.8 AA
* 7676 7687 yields 0.5 AA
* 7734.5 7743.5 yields -0.2 AA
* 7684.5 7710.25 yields 1.0 AA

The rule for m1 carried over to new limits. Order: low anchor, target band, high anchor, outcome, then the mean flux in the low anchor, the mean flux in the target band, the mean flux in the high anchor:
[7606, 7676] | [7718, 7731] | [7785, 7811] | 0.47 AA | 18.1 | 17.2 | 17.6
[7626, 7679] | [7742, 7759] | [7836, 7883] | 0.25 AA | 18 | 17.4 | 17.3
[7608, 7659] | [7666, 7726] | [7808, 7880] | 2.22 AA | 18.2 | 17.3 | 17.4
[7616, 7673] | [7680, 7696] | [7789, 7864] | 0.67 AA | 18.1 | 17.2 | 17.4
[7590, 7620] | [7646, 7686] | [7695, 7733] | 0.10 AA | 18.4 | 17.8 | 17.4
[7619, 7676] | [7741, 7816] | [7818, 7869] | 0.77 AA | 18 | 17.5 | 17.4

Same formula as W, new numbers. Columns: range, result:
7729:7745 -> 18.1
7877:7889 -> 16.9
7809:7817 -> 17.1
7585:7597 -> 18.3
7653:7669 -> 17.7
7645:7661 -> 18.5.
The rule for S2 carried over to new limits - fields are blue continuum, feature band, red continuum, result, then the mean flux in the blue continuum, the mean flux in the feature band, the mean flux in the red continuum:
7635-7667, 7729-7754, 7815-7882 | 0.00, 18.2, 17.9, 17.4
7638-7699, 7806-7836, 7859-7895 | 0.00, 17.7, 17.4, 17.2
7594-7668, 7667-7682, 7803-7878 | 0.05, 18.2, 17.3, 17.4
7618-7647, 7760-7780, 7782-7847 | -0.01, 18.1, 17.7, 17.4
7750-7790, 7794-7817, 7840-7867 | -0.01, 17.4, 17.6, 17.5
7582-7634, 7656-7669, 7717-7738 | 0.01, 18.2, 17.7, 17.5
